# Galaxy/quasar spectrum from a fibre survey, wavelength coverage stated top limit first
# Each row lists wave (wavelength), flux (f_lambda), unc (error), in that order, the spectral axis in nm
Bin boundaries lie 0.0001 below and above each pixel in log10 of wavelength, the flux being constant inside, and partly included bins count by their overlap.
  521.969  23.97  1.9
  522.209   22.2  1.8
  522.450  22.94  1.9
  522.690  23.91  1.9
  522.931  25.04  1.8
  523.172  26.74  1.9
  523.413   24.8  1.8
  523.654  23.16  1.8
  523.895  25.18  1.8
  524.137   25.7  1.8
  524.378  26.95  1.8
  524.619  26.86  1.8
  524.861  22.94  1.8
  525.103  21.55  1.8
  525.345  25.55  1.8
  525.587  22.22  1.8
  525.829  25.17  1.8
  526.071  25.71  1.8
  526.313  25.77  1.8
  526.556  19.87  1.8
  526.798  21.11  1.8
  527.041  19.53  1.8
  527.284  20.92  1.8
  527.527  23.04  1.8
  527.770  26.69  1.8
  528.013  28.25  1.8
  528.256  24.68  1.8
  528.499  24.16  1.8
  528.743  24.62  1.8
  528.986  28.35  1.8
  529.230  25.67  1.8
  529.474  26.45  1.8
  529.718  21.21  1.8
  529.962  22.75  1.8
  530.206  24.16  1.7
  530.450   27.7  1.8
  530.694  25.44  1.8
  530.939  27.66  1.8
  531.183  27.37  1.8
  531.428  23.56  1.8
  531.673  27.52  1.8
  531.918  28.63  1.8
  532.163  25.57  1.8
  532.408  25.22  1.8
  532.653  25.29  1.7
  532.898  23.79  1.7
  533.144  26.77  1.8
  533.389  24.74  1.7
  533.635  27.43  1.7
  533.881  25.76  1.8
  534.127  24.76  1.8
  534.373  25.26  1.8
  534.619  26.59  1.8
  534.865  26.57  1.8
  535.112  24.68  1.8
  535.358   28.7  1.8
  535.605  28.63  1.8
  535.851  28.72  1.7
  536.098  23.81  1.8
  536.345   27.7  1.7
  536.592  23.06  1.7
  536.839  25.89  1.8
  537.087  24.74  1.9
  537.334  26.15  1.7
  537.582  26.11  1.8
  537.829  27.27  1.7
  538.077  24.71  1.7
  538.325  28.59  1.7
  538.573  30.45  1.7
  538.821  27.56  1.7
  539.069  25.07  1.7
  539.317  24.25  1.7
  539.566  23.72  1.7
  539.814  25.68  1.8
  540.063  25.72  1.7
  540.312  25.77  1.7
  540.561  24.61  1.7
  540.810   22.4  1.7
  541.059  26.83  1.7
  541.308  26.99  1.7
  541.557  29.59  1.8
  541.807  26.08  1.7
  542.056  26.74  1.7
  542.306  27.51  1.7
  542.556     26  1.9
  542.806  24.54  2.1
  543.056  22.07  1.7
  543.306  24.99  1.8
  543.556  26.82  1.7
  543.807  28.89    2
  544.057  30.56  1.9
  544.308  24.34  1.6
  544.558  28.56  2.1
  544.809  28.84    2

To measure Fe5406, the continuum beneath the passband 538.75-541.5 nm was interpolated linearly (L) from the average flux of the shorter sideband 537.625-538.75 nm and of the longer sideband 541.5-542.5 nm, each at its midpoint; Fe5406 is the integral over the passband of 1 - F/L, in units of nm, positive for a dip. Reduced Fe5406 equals 0.20 nm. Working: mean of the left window 27.6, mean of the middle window 25.4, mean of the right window 27.2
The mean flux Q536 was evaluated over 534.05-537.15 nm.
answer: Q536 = 26.1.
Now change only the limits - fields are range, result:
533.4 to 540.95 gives 26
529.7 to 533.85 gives 25.7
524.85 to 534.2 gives 24.8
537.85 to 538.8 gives 27.8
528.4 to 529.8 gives 25.2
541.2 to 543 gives 26.6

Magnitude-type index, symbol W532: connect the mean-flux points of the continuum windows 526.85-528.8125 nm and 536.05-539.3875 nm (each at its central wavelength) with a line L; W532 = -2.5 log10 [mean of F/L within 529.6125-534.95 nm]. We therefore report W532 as -0.03 mag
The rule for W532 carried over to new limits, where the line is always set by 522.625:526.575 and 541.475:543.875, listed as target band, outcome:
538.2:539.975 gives -0.024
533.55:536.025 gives -0.046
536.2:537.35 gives 0.012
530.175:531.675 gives -0.043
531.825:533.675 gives -0.020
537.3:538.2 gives -0.011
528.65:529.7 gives -0.033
